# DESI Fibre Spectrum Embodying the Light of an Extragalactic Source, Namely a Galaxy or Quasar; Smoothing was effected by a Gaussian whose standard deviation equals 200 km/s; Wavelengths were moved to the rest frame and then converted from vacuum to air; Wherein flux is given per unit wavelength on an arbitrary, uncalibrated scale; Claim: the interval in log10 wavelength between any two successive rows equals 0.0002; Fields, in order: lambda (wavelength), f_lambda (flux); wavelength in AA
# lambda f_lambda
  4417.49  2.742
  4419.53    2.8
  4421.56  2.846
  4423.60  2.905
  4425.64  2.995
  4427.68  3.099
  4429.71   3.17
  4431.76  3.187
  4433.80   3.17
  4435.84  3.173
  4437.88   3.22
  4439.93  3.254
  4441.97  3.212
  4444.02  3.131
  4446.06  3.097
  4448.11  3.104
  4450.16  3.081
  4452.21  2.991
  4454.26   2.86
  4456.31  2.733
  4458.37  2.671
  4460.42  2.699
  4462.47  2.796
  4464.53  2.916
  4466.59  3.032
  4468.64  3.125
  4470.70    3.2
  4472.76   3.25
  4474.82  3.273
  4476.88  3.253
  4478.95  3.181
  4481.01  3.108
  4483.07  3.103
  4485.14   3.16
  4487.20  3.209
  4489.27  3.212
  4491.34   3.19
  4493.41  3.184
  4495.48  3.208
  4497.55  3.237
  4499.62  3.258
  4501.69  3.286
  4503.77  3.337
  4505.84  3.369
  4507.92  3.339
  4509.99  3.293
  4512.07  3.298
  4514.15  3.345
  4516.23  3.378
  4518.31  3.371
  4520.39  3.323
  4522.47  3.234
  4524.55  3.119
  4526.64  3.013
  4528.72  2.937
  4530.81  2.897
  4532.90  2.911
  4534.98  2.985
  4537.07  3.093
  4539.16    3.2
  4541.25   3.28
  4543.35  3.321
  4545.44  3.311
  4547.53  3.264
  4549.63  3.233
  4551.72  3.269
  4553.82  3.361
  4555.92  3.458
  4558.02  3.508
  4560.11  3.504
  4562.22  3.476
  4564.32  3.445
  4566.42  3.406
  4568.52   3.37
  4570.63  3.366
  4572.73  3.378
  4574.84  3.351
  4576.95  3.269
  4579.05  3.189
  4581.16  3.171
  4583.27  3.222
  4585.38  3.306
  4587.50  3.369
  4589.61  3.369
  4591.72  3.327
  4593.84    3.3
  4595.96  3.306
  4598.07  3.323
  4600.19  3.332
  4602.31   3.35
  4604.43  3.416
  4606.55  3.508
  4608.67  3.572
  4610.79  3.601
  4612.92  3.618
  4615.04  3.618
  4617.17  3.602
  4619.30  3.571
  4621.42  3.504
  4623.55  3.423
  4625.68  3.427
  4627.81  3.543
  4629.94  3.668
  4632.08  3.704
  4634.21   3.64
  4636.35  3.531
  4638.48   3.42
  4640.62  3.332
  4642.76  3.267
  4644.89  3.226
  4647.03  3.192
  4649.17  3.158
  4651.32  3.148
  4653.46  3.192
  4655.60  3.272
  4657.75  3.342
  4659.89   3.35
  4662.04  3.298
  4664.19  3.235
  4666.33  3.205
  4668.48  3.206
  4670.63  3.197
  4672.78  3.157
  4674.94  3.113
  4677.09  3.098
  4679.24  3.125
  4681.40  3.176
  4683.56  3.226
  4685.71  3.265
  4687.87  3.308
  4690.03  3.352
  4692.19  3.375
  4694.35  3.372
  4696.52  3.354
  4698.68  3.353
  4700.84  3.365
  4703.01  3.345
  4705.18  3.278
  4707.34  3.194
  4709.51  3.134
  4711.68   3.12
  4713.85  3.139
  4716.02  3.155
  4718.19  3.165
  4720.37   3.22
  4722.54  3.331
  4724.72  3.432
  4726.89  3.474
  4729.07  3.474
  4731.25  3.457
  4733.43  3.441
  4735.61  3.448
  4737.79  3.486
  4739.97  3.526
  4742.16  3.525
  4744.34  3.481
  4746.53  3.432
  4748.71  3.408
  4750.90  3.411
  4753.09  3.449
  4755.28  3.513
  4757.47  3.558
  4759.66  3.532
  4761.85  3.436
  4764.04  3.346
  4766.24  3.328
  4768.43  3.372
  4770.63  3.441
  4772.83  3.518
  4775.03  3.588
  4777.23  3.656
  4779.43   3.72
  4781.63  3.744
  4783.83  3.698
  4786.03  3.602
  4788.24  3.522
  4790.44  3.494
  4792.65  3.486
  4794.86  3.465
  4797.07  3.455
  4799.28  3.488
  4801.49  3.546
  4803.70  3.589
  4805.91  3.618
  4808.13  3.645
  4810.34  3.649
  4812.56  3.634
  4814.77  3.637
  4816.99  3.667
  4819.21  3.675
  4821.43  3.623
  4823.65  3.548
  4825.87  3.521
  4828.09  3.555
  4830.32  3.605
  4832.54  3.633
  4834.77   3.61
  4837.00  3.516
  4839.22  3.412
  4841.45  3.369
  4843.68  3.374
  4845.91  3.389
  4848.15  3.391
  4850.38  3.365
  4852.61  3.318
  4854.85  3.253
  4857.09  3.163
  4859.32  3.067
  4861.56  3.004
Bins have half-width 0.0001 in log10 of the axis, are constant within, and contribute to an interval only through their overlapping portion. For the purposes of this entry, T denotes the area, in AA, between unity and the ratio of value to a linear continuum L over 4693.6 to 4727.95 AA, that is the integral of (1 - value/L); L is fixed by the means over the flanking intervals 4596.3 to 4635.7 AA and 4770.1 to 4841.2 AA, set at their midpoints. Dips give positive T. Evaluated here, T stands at 2.65 AA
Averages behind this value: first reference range 3.52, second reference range 3.58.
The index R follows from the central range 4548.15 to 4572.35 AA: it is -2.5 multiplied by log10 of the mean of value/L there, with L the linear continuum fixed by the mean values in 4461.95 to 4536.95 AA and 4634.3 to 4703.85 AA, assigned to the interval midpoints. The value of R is -0.061 mag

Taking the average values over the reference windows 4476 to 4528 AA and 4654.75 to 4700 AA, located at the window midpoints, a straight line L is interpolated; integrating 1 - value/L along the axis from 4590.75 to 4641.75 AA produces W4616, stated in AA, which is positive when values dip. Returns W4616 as -3.68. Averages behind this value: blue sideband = 3.24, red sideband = 3.26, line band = 3.48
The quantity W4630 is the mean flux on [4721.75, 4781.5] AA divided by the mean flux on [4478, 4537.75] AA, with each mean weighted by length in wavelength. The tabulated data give 1.09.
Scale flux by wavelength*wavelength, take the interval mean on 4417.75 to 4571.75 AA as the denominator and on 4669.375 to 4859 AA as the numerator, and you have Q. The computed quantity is 1.2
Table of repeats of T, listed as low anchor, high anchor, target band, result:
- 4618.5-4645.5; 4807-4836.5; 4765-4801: 0.5 AA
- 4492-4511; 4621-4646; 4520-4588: 2.0 AA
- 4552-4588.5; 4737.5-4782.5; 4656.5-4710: 2.8 AA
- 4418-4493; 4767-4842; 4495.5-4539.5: -0.7 AA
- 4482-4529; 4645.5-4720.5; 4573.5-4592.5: -0.3 AA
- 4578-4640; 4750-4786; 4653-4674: 1.4 AA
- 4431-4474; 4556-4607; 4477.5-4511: -0.9 AA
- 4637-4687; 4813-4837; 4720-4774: -0.3 AA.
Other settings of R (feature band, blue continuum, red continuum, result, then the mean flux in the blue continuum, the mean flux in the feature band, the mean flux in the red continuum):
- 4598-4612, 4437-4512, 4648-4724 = -0.084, 3.13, 3.45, 3.24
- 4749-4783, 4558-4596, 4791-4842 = 0.004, 3.35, 3.51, 3.56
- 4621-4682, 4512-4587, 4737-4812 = 0.022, 3.27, 3.31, 3.52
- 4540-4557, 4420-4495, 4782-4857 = -0.040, 3.08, 3.31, 3.52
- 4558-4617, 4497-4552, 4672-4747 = -0.047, 3.22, 3.39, 3.31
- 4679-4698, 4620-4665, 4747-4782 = 0.042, 3.38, 3.29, 3.5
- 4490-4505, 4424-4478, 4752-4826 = -0.039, 3.06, 3.24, 3.55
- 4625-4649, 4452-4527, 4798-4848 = -0.035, 3.15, 3.44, 3.56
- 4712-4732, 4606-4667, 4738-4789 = 0.056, 3.42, 3.31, 3.51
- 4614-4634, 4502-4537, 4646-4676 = -0.113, 3.2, 3.57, 3.22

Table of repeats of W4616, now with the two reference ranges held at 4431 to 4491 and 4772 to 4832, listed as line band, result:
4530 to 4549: 0.3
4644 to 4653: 0.5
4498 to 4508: -0.5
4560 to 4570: -0.6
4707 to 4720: 1.2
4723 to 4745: 0.1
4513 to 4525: -0.5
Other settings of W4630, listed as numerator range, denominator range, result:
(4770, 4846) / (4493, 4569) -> 1.09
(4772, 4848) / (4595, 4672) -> 1.05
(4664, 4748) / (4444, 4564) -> 1.04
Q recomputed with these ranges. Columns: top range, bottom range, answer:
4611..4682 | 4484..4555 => 1.10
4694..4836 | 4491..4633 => 1.14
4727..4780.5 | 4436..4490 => 1.28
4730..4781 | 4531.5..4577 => 1.15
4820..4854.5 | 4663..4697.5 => 1.15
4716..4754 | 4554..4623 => 1.07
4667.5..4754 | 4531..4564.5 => 1.09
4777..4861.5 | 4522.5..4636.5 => 1.16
